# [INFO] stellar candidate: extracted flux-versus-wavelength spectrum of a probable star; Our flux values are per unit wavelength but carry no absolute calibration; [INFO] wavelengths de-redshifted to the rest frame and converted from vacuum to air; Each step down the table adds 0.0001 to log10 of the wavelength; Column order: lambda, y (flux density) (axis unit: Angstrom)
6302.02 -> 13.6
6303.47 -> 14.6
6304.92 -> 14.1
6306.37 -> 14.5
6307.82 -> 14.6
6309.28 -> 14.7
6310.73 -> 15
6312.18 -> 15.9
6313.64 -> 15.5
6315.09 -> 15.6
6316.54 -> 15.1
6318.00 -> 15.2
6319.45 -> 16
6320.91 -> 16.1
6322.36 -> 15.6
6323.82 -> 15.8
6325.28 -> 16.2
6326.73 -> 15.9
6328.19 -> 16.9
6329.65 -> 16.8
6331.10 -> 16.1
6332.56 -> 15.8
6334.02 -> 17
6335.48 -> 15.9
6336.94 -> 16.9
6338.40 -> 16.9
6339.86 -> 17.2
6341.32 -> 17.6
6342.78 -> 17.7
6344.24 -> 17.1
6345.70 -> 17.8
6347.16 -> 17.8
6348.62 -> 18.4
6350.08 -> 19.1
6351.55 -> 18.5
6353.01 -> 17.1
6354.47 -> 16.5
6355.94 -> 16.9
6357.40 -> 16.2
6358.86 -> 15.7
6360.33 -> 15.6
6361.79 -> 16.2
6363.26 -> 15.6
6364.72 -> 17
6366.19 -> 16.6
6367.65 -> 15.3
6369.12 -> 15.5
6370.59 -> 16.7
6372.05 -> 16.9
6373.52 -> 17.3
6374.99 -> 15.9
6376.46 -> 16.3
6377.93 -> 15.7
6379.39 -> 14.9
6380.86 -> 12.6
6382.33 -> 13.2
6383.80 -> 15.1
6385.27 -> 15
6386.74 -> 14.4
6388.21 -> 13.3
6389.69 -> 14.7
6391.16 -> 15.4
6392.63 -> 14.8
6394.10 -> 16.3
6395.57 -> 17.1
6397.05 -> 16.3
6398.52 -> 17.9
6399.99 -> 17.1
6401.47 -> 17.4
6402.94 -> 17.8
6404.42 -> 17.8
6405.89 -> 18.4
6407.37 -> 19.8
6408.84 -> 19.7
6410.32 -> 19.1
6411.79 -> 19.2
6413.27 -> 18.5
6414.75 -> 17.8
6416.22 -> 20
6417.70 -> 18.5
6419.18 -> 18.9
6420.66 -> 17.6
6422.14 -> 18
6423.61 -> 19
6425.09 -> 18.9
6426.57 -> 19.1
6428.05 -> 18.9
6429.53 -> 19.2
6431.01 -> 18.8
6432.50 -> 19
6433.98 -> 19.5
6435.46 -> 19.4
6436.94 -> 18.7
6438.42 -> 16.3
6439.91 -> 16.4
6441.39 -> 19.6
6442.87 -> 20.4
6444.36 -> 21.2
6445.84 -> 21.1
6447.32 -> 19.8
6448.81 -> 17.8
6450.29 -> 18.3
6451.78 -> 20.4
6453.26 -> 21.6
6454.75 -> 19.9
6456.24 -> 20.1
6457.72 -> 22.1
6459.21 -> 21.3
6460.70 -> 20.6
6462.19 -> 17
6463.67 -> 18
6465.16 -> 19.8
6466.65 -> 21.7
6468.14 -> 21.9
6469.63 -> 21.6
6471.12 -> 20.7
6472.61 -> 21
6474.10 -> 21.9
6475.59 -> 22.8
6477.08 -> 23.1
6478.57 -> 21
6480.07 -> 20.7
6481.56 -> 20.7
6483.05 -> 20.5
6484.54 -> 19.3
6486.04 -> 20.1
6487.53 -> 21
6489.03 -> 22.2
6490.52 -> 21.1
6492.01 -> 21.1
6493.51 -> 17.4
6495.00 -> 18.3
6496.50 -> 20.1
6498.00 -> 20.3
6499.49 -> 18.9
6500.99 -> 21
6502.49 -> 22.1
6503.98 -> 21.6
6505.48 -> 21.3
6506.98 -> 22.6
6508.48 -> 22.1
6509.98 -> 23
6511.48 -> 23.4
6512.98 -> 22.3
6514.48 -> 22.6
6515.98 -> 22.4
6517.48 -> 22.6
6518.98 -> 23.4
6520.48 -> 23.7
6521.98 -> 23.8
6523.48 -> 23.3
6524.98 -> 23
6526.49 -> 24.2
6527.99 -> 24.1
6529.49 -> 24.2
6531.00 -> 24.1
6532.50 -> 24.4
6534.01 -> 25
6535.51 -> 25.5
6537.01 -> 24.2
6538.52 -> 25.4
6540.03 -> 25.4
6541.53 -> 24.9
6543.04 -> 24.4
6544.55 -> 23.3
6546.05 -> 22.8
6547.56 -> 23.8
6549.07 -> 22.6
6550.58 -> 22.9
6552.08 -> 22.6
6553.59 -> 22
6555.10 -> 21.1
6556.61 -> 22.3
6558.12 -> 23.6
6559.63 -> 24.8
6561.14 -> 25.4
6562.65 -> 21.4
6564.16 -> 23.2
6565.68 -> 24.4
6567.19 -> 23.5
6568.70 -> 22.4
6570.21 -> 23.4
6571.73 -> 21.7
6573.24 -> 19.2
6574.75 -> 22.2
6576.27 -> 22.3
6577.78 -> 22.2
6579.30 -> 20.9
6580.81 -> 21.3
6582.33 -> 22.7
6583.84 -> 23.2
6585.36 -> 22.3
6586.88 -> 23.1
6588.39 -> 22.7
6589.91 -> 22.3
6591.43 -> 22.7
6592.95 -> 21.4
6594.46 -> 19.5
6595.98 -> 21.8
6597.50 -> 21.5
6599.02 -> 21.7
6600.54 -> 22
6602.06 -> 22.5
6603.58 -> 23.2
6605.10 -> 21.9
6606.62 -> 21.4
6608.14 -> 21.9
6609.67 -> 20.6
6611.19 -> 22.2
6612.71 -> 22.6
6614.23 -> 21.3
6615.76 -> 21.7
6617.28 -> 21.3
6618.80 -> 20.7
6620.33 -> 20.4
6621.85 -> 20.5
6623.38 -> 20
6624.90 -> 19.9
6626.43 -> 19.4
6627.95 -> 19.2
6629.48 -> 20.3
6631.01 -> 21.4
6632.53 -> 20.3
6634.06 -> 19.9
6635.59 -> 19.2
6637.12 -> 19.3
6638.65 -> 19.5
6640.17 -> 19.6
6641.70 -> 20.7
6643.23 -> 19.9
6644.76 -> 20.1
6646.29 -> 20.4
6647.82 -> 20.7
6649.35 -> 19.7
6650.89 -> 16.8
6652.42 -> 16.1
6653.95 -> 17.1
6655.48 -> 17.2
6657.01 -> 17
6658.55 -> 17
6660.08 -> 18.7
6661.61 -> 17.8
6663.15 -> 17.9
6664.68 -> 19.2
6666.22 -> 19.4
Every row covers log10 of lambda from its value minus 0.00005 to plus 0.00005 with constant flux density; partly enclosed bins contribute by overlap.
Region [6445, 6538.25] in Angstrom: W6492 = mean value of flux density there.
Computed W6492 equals 21.6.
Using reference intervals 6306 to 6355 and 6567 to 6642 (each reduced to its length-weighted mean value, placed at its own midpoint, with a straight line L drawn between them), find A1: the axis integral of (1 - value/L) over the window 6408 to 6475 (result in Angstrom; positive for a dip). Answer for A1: -4.0 Angstrom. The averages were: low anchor 16.5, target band 19.5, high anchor 21.3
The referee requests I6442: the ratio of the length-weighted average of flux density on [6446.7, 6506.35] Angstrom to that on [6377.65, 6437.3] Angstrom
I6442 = 1.18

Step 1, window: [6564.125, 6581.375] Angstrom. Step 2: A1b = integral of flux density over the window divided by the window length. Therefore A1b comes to 22.2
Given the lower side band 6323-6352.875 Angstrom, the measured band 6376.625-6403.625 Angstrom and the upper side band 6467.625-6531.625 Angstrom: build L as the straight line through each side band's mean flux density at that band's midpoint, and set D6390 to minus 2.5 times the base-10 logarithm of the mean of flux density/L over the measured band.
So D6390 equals 0.20 mag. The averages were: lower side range 17.1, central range 15.5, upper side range 21.8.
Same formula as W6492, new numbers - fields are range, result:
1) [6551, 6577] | 22.7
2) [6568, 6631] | 21.5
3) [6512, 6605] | 23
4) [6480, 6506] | 20.4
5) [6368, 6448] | 17.5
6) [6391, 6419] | 17.9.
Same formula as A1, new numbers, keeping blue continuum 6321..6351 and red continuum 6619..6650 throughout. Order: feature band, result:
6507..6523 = -3.5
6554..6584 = -4.9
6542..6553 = -2.4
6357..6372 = 1.0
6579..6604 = -3.2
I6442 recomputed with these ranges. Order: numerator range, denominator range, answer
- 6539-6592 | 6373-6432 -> 1.33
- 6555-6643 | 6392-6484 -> 1.12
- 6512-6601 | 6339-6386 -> 1.40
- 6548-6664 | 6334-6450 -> 1.21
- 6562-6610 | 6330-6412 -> 1.33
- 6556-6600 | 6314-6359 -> 1.34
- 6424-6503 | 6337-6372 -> 1.19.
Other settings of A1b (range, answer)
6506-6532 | 23.2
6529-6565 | 23.7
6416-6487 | 19.8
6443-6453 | 19.9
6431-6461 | 19.6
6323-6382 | 16.5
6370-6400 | 15.5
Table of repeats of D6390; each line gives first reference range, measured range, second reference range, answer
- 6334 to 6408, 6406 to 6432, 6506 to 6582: -0.03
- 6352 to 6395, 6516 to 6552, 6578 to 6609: -0.18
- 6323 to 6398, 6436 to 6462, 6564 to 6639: -0.09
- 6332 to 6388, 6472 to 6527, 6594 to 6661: -0.18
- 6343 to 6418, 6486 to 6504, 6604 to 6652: -0.11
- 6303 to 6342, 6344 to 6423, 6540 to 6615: 0.04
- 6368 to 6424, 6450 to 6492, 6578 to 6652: -0.14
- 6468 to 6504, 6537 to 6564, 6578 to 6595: -0.09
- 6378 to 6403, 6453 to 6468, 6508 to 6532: -0.03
